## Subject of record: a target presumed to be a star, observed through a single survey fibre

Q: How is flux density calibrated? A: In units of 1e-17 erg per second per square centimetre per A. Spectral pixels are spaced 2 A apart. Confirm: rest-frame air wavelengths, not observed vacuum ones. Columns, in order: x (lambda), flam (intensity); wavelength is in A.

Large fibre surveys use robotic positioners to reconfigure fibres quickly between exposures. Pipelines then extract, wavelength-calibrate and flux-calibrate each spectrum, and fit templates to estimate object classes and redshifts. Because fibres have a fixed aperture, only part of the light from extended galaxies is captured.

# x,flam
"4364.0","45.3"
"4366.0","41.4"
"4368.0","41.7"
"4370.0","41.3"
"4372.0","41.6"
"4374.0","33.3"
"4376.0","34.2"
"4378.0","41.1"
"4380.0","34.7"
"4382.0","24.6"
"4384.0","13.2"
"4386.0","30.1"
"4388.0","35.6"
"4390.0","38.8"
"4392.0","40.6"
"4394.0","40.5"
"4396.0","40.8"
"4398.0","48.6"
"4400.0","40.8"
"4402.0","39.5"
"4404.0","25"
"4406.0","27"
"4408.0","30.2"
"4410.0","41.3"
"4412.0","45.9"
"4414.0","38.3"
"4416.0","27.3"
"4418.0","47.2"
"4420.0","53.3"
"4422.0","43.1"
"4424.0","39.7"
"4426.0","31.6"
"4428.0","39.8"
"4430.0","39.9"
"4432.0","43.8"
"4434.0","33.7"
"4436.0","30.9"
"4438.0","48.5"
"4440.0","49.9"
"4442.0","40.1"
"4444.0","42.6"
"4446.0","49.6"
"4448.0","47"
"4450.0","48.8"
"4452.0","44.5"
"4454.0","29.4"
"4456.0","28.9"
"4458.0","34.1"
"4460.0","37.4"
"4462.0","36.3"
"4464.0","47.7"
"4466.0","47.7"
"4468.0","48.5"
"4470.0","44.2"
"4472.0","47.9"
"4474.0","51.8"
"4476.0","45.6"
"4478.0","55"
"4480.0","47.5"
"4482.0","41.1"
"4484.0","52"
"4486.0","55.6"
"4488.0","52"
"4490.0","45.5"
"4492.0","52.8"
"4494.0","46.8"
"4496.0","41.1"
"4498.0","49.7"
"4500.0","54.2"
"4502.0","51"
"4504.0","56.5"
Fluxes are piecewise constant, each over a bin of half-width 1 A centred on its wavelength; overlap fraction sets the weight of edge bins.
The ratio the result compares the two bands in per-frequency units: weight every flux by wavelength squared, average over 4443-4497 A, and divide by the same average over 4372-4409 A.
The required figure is 1.4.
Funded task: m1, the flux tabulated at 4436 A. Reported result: 30.9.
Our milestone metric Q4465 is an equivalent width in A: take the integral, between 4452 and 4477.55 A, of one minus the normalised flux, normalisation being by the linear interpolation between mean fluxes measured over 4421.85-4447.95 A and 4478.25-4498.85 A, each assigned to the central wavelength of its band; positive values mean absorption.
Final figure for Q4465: 1.93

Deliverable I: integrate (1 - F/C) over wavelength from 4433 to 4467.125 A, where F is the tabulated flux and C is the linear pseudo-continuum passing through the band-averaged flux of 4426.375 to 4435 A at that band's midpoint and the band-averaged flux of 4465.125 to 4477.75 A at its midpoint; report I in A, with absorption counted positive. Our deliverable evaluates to 1.60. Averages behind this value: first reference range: 38.7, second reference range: 48.1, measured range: 41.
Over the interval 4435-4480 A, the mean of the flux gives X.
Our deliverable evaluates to 43.6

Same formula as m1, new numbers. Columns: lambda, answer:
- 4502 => 51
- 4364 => 45.3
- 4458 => 34.1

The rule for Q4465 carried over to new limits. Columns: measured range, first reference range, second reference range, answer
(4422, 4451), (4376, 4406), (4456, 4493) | -0.5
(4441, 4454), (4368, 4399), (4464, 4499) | 0.0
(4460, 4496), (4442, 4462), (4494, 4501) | -2.4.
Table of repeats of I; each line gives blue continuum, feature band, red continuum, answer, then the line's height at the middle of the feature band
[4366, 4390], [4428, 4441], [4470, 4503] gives 0.3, 42.1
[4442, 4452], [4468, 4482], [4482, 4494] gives 0.2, 49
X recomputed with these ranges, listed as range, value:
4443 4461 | 40.3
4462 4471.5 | 45.9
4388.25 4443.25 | 39.4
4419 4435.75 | 40.2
